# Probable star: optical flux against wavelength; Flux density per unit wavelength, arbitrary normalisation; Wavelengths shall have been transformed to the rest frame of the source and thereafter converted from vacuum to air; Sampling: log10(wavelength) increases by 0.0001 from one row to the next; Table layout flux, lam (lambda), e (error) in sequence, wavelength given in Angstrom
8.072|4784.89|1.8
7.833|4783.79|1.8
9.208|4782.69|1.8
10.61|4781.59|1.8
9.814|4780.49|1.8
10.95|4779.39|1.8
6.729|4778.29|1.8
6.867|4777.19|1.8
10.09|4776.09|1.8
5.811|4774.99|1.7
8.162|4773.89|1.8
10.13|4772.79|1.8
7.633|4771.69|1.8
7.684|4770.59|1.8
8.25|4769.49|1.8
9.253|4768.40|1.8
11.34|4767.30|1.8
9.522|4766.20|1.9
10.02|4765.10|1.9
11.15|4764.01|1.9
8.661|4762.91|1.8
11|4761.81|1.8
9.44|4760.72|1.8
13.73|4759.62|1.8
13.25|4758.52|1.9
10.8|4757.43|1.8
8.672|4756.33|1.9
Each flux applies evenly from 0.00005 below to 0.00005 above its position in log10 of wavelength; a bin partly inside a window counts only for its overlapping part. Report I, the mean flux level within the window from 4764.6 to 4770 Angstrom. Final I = 9.69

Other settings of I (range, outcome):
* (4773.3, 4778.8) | 7.55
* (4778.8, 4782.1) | 10.4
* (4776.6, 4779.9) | 8.17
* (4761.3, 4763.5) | 9.8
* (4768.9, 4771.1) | 8.02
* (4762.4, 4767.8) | 10.1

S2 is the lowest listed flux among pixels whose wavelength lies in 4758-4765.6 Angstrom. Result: 8.661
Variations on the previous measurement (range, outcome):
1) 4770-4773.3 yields 7.633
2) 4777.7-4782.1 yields 6.729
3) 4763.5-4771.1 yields 7.684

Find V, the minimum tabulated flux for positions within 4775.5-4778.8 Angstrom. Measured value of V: 6.729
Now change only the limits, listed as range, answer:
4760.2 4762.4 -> 9.44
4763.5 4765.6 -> 10.02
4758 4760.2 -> 13.25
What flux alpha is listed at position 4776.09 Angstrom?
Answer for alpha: 10.09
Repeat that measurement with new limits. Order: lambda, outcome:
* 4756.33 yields 8.672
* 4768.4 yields 9.253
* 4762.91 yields 8.661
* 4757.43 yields 10.8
